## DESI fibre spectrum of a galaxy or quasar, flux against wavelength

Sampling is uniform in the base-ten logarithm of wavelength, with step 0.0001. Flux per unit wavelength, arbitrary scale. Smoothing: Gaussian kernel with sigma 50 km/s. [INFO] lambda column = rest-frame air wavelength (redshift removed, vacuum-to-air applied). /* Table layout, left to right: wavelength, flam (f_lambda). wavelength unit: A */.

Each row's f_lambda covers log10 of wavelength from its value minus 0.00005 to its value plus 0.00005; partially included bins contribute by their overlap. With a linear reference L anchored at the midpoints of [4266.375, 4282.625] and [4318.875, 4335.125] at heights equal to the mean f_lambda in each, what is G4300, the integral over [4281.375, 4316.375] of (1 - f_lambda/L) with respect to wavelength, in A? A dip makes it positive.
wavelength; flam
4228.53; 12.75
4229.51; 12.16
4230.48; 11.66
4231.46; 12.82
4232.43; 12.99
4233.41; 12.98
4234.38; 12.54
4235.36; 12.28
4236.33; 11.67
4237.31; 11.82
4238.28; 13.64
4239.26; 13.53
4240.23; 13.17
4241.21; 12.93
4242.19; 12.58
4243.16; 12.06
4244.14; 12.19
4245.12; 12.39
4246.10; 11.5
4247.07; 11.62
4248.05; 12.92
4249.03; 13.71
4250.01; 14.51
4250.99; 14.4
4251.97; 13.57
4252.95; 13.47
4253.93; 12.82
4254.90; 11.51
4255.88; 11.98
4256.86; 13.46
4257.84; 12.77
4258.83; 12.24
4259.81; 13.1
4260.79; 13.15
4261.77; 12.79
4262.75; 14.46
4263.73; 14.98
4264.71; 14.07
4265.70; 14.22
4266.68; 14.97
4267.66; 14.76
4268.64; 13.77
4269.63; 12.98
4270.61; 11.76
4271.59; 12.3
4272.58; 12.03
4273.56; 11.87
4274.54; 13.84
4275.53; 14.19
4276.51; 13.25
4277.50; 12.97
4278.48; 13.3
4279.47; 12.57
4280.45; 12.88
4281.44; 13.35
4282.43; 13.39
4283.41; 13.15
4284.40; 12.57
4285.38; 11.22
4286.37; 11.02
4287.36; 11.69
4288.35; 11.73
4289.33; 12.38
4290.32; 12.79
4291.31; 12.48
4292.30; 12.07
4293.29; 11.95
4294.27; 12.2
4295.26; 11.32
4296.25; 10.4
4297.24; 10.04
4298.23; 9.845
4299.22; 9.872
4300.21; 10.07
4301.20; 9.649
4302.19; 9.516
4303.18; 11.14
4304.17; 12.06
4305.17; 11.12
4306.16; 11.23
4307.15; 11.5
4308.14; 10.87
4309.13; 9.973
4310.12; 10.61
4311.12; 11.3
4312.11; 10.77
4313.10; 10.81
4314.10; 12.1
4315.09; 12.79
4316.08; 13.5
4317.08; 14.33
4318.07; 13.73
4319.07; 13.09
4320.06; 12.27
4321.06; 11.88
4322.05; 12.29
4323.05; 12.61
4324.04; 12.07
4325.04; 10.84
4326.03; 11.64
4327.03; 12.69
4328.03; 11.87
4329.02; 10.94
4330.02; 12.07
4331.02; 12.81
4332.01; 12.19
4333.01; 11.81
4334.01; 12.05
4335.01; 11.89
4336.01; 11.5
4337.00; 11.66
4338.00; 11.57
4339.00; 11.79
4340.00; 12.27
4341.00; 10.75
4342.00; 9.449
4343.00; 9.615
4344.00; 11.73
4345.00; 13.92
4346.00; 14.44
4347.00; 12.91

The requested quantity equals 3.4 A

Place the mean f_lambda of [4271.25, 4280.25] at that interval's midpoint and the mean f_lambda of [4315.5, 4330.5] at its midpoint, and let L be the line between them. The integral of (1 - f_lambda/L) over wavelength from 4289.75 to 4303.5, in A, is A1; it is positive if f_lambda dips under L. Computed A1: 1.9 A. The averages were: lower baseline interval 12.9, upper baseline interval 12.4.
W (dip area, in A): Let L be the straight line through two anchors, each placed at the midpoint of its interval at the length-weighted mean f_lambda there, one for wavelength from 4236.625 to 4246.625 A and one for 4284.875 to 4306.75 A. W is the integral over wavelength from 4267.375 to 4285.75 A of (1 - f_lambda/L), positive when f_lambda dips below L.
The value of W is -2.01 A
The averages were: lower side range 12.6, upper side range 11.2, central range 12.9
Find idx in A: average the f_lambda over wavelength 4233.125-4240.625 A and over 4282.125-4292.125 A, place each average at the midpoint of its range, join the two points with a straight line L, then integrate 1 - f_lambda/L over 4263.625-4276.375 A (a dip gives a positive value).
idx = -1.1 A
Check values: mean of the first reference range 12.7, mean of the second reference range 12.2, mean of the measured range 13.5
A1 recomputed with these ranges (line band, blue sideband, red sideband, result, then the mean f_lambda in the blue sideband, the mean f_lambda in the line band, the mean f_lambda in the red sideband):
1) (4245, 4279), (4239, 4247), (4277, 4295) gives -2.05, 12.5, 13.2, 12.4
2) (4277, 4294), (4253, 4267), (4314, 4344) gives 0.51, 13.3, 12.4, 12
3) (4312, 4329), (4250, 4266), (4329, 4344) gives -0.60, 13.3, 12.3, 11.5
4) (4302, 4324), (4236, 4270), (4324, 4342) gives 0.44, 13.1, 11.8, 11.7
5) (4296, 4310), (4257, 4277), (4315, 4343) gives 2.30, 13.4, 10.5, 12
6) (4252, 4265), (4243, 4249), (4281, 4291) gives -0.93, 12.2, 13.1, 12.3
